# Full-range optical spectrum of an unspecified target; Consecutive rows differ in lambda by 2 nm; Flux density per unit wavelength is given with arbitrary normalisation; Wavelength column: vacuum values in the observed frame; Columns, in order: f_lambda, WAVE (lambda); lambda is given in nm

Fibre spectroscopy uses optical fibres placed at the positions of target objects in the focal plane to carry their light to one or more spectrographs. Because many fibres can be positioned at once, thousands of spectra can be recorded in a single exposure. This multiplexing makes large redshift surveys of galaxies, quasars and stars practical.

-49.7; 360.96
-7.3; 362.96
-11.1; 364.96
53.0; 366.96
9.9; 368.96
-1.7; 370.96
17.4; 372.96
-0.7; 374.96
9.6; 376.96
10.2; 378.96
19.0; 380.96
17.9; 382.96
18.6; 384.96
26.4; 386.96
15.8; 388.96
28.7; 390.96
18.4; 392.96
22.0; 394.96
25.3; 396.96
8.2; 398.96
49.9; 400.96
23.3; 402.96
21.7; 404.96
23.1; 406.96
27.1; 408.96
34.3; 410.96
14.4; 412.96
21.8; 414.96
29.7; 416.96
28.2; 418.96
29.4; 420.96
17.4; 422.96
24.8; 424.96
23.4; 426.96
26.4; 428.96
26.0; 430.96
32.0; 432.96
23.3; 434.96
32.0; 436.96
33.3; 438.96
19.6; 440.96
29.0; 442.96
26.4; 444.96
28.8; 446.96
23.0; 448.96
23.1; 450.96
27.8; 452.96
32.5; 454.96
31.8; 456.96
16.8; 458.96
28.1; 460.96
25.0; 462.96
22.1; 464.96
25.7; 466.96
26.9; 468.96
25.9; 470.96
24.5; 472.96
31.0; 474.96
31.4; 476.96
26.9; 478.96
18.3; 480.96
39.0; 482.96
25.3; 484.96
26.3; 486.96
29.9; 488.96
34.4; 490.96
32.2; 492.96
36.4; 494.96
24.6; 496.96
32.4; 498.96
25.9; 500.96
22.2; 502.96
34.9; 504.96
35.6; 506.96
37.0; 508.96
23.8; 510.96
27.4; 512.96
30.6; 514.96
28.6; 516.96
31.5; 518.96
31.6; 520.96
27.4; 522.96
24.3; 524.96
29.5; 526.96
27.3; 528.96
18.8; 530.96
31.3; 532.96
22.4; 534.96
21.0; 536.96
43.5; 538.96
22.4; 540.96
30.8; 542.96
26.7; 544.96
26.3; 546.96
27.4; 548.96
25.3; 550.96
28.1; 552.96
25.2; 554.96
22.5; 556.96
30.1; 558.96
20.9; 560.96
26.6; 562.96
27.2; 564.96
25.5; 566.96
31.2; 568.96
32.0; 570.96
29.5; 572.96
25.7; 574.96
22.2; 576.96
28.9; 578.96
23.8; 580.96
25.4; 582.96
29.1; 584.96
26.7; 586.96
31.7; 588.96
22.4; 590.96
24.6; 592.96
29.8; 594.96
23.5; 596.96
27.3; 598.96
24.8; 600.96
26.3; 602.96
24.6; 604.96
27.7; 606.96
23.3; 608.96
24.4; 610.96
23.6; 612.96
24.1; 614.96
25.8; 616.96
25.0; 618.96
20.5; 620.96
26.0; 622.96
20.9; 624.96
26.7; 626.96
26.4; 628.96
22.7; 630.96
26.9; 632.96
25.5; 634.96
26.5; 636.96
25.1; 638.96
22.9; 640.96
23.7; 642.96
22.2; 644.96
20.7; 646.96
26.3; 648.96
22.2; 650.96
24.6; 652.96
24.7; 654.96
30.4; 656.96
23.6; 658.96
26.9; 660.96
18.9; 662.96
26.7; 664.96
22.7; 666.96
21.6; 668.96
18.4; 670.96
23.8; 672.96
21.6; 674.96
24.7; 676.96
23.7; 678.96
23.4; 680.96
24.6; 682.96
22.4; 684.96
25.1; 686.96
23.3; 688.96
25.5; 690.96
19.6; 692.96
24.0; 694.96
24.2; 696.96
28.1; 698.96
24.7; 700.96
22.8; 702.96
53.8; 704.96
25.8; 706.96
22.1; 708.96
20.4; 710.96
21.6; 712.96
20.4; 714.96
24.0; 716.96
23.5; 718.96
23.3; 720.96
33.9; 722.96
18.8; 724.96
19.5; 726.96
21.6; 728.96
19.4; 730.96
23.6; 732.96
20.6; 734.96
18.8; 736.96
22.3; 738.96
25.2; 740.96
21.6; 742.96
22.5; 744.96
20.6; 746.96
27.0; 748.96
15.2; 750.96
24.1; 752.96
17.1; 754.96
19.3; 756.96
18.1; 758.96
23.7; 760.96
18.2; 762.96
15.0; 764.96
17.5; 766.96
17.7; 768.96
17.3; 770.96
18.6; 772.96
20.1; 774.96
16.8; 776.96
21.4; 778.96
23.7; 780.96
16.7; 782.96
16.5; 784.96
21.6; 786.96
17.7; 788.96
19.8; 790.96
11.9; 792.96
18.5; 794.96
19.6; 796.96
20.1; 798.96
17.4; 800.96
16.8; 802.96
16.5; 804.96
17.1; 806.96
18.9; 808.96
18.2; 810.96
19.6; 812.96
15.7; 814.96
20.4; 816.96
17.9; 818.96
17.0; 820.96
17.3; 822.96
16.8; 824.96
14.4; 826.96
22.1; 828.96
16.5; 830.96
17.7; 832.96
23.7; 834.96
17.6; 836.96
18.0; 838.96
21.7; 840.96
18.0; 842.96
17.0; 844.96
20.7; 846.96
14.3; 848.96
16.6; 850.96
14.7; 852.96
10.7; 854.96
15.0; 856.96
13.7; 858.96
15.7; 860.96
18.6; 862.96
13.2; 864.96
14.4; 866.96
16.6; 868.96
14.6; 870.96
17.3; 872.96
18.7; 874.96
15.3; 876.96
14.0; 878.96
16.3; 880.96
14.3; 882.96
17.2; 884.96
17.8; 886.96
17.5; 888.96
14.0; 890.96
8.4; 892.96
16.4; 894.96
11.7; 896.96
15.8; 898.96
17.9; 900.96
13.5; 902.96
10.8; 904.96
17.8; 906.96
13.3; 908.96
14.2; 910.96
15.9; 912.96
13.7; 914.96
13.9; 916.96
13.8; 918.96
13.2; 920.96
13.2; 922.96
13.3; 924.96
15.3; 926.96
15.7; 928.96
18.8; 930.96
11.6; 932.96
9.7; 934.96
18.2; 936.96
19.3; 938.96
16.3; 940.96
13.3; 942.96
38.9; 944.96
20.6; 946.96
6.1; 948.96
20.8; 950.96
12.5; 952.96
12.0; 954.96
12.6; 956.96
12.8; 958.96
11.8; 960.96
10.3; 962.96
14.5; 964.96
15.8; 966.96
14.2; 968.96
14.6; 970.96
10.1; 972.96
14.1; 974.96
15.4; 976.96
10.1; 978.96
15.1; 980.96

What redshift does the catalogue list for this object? 0.075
